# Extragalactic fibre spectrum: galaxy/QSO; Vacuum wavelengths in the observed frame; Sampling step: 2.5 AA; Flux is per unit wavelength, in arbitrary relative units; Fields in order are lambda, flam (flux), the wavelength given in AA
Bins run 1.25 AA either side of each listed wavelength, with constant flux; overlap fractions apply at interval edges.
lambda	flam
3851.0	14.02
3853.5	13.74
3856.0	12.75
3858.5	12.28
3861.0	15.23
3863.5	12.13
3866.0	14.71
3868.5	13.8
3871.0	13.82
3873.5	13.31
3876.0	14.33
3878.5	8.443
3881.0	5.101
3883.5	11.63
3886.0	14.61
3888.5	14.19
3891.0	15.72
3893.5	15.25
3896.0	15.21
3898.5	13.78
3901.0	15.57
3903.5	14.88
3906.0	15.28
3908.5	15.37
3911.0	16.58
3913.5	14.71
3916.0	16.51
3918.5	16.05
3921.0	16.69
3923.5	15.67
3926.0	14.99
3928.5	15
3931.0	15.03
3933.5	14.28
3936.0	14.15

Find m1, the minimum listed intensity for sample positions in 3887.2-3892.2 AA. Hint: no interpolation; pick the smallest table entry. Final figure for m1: 14.19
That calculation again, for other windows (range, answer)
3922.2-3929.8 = 14.99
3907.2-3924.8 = 14.71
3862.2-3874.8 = 12.13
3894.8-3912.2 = 13.78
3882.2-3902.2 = 11.63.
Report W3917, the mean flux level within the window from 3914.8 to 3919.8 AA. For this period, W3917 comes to 16.3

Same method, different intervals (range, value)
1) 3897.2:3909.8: 15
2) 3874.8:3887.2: 10.8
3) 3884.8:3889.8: 14.4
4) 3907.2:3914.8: 15.6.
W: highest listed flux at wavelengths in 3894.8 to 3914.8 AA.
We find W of 16.58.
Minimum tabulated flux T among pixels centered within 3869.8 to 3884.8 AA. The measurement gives 5.101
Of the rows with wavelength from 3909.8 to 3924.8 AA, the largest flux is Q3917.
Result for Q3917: 16.69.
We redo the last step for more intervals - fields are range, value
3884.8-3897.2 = 15.72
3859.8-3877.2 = 15.23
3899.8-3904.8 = 15.57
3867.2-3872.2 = 13.82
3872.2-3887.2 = 14.61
